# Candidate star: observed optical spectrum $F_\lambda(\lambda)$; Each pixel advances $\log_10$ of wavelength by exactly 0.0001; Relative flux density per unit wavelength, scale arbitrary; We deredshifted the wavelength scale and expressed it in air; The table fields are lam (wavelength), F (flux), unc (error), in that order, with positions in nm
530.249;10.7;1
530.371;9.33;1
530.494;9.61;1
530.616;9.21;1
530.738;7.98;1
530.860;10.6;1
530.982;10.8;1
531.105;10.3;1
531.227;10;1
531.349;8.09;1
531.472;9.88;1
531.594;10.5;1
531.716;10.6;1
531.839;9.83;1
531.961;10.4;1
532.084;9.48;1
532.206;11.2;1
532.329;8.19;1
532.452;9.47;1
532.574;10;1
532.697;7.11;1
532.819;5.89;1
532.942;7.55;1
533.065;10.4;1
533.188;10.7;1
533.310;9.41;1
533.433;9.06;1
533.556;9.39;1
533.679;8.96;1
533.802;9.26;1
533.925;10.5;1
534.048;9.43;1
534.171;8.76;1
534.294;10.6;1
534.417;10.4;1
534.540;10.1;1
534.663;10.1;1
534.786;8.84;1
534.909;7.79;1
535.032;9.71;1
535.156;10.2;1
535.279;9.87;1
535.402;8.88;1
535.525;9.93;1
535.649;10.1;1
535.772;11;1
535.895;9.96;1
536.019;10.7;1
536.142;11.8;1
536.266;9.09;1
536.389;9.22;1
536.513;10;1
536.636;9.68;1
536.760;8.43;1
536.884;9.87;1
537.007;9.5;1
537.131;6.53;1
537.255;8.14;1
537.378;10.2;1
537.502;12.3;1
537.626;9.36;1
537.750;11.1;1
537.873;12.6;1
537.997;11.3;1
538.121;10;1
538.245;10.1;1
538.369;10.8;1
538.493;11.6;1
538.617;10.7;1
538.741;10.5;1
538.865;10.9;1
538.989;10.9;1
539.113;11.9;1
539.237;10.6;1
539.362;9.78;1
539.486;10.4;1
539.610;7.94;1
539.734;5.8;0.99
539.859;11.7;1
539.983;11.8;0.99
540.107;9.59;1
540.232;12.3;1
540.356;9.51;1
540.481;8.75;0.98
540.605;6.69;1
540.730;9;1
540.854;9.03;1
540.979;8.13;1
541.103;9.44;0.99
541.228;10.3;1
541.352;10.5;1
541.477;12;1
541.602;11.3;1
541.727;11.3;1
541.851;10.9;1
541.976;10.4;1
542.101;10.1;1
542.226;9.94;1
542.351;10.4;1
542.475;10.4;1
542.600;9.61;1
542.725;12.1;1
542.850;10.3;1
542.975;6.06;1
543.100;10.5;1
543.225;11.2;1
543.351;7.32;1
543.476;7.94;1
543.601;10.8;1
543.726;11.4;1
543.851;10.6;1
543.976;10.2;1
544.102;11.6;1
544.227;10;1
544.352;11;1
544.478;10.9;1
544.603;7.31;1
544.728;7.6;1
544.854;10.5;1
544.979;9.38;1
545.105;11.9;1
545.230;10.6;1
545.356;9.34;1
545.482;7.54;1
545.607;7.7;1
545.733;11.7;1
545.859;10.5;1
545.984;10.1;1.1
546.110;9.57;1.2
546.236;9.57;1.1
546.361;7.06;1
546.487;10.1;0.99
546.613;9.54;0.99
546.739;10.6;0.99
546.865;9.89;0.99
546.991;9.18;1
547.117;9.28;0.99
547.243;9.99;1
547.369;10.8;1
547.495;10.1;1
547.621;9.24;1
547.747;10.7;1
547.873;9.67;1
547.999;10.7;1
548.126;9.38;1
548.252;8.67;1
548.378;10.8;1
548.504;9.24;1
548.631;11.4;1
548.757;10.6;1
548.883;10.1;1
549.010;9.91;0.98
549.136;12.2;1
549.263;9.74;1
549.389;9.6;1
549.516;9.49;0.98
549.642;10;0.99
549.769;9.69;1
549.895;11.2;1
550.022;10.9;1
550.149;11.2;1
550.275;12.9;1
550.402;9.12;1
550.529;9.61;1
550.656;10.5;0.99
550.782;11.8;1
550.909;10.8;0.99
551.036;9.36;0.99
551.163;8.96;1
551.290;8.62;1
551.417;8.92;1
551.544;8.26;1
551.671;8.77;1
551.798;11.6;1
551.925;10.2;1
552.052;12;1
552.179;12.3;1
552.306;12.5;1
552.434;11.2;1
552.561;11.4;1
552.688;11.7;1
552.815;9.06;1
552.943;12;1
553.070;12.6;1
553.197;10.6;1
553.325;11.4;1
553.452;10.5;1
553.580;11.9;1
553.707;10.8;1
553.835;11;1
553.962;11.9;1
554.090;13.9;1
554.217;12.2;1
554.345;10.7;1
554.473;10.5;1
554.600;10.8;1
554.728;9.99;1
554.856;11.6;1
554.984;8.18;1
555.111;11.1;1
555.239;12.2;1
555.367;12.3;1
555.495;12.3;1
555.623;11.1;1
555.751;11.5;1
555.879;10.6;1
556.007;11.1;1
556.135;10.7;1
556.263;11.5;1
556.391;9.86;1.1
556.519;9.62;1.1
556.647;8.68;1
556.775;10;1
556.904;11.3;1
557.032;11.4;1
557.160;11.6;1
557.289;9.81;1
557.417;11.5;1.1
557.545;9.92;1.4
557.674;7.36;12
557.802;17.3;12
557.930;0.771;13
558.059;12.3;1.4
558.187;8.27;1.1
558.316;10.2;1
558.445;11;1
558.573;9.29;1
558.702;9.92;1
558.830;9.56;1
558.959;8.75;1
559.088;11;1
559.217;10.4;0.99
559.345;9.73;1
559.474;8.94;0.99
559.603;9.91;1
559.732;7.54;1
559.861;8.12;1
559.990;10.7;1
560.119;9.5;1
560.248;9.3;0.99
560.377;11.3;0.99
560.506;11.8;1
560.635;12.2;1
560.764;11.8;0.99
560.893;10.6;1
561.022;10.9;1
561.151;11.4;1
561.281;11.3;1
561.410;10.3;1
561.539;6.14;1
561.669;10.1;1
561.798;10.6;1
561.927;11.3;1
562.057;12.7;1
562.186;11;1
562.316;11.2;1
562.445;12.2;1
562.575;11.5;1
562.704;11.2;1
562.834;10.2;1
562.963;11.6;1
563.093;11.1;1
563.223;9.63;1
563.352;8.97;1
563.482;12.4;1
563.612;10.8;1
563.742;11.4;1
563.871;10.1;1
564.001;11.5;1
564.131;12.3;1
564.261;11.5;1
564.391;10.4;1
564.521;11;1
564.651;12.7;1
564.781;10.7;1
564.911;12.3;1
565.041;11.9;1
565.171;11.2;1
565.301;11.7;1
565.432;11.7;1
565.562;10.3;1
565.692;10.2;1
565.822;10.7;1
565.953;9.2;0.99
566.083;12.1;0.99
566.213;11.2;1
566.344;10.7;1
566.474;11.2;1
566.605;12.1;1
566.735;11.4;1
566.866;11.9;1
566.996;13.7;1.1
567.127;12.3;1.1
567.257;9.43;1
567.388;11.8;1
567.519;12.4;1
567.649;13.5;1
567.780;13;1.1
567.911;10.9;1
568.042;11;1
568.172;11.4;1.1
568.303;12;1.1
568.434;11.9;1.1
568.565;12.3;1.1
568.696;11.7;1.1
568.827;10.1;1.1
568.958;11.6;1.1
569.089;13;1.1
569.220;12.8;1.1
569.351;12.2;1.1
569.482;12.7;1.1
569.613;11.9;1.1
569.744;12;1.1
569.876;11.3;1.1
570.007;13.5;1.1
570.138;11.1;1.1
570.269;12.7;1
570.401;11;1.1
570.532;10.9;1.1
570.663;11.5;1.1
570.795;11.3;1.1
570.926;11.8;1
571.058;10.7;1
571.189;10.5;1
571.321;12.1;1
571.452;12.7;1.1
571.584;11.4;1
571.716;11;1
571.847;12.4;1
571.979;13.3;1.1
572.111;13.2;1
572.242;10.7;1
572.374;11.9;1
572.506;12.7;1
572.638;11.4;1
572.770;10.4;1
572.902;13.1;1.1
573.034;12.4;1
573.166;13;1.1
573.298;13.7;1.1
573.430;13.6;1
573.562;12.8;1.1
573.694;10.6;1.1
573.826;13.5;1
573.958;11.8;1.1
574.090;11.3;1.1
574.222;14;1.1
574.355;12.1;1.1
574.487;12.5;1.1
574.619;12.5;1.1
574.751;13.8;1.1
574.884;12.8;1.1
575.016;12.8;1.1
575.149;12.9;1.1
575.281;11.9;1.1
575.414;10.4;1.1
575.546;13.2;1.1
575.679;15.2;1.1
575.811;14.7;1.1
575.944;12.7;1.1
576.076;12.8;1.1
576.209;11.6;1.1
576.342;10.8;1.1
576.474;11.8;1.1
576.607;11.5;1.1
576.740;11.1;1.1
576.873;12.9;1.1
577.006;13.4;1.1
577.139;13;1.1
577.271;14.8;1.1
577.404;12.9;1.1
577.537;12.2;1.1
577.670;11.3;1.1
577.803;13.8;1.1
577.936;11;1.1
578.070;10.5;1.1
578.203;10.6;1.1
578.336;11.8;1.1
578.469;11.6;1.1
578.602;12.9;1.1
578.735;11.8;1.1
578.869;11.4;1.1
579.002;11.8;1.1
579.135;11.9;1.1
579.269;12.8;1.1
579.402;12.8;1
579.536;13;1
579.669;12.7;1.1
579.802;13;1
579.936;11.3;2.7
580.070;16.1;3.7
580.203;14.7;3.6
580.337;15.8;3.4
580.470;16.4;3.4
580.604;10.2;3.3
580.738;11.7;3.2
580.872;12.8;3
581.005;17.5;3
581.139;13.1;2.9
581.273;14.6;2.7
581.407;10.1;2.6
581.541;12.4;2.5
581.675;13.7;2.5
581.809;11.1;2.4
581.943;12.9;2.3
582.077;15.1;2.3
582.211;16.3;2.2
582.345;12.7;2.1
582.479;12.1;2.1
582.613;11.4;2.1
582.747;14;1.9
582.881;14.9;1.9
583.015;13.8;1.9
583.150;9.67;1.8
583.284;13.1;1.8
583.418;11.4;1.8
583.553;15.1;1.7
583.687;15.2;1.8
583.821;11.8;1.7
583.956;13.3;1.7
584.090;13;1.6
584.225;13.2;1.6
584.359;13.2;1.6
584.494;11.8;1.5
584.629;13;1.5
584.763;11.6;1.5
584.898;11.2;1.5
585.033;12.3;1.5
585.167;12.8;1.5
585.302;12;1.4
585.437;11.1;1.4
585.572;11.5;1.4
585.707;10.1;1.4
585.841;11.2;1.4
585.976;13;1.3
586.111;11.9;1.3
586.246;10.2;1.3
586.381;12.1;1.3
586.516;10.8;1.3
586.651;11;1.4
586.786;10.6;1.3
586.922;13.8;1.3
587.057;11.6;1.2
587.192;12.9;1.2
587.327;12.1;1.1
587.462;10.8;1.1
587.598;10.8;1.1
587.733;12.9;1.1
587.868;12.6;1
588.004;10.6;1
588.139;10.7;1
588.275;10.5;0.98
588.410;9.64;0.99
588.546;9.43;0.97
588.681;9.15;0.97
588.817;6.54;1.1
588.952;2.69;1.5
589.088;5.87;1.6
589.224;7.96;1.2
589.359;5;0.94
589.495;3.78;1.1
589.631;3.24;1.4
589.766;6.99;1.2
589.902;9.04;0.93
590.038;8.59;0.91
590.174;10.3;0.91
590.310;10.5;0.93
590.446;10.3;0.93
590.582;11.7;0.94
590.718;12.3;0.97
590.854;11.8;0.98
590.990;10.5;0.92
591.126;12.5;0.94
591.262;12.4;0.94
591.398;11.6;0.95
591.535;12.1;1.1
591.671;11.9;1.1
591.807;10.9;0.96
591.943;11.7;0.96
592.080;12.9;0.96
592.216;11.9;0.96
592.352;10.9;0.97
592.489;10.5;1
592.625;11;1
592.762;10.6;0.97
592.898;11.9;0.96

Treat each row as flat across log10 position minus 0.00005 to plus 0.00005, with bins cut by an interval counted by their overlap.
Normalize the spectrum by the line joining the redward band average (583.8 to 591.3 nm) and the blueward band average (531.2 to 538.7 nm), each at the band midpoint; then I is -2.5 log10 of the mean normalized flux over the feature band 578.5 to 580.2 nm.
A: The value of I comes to -0.21 mag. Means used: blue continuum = 9.75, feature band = 12.7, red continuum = 10.6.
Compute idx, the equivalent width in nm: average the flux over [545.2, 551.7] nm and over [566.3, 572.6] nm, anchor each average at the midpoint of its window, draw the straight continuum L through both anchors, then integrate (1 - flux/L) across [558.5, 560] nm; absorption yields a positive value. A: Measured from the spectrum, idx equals 0.20 nm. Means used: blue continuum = 9.91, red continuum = 11.8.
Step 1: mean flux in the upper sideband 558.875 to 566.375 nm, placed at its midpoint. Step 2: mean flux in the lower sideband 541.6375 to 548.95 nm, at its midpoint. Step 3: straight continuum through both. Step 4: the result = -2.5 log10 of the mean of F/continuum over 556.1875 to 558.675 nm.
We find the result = 0.04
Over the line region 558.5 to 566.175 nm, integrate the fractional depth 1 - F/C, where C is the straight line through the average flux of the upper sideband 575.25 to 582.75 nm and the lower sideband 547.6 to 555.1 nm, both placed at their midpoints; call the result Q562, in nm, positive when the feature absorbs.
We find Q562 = 0.53 nm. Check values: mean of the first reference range 10.6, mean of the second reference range 12.8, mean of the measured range 10.7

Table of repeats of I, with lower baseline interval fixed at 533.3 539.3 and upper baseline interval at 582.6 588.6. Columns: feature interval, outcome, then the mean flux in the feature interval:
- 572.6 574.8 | -0.09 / 12.5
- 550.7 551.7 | 0.12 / 9.48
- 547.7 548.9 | 0.04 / 10.1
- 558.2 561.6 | 0.10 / 10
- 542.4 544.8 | 0.05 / 9.84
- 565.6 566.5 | 0.05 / 10.7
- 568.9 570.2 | -0.08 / 12.2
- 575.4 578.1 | -0.08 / 12.5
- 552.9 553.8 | -0.07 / 11.4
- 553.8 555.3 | -0.04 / 11.2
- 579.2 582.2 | -0.14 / 13.4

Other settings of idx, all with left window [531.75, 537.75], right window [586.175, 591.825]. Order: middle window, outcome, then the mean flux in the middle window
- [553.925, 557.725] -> -0.437 nm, 10.8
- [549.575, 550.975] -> -0.147 nm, 10.7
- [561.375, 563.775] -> -0.237 nm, 10.8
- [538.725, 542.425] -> -0.177 nm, 10.1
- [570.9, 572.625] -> -0.350 nm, 11.9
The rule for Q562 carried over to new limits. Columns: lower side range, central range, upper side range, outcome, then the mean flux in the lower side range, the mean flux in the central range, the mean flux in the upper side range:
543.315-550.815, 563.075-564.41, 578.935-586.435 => 0.05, 10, 10.9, 12.8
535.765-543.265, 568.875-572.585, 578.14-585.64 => 0.06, 10.1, 11.9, 12.8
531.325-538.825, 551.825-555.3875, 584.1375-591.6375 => -0.45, 9.77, 11.3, 10.5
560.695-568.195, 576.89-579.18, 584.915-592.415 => -0.30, 11.2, 12.2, 10.4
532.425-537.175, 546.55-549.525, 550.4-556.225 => 0.12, 9.45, 10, 10.9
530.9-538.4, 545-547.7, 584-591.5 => 0.05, 9.73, 9.73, 10.5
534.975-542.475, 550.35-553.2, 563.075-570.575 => 0.06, 10.1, 10.5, 11.5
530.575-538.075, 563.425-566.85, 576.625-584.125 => 0.16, 9.68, 11.3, 12.9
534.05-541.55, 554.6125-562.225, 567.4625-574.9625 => 0.61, 9.94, 10.4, 12.1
